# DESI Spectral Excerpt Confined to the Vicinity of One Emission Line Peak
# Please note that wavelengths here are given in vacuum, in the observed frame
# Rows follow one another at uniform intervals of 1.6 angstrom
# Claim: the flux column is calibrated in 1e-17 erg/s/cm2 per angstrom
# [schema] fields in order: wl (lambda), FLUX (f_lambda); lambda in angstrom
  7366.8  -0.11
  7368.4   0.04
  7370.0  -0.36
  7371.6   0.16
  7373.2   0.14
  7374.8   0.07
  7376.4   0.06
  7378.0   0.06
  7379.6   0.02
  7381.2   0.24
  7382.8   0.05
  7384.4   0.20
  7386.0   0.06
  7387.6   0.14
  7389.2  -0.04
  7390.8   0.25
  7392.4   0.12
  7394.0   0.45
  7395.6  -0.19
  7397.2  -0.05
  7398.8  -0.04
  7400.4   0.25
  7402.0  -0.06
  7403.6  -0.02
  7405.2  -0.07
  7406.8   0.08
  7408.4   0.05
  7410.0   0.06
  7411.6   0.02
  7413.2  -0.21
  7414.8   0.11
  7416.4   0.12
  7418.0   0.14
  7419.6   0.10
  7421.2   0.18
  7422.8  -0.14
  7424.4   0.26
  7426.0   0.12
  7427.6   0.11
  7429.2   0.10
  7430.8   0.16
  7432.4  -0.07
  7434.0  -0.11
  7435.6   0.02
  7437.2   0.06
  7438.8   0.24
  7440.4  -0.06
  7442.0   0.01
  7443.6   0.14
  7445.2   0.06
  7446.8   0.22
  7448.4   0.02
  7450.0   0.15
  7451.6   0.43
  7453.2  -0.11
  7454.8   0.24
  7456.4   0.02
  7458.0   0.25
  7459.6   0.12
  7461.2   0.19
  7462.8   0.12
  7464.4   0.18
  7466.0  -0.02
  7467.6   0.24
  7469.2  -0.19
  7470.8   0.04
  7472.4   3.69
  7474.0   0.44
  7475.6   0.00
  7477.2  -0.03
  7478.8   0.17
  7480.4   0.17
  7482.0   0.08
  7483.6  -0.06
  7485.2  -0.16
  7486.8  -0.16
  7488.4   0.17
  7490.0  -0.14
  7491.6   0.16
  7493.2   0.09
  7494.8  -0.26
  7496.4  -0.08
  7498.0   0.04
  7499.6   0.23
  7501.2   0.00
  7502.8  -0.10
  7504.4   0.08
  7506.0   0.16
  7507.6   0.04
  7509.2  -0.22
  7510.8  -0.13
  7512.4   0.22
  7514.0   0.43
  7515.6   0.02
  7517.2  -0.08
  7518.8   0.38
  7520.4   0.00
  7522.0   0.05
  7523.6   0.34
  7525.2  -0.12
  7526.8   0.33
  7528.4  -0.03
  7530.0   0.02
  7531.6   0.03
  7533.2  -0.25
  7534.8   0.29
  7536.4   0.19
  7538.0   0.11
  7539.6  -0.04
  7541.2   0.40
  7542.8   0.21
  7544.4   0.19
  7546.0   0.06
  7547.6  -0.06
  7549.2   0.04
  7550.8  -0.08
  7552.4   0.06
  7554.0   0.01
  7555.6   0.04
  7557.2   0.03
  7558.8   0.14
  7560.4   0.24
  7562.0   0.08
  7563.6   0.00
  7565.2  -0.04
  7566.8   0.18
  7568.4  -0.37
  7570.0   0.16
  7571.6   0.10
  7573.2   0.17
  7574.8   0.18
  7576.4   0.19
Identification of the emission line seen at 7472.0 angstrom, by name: [O III] 5007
